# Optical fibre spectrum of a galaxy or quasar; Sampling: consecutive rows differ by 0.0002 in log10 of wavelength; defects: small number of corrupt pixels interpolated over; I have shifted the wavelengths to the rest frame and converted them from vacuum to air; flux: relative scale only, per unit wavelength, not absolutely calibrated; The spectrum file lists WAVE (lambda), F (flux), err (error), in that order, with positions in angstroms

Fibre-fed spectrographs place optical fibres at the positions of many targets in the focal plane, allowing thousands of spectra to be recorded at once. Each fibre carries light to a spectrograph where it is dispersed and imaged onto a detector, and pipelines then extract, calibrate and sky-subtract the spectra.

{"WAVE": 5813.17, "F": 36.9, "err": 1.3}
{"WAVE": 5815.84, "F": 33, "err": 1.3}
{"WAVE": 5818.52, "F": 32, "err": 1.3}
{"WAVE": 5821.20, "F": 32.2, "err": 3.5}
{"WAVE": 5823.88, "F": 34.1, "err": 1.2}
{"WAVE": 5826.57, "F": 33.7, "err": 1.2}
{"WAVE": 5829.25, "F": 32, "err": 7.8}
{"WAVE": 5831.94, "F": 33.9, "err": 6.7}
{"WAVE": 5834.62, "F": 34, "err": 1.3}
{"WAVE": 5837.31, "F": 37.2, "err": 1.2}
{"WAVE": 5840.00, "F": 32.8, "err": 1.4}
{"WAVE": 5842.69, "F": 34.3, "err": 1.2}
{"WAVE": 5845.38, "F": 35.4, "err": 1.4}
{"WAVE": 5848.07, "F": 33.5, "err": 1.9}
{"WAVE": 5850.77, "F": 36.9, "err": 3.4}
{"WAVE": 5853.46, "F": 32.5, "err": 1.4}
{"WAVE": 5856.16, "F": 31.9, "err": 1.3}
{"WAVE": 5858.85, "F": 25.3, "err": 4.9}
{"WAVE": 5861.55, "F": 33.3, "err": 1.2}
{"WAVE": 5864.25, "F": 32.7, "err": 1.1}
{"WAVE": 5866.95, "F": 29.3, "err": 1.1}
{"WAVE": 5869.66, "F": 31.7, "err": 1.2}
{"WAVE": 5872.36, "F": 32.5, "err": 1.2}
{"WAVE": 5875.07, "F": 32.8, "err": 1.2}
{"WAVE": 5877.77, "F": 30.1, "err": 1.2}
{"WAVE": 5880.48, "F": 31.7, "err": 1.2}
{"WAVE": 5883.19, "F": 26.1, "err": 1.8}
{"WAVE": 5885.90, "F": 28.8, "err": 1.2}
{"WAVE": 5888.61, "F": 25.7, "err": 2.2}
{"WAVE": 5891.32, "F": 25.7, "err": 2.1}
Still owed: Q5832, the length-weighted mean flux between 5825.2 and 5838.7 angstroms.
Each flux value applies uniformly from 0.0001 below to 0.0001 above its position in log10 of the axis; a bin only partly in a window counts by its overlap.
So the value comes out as 34.1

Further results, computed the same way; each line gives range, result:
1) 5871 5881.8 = 31.8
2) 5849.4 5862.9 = 32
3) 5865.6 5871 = 30.5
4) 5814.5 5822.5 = 32.4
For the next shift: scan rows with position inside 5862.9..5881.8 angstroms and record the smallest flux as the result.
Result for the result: 29.3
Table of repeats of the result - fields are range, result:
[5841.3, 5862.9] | 25.3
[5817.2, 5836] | 32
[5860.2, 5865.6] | 32.7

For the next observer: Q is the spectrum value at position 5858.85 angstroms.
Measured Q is 25.3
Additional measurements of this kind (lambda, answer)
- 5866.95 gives 29.3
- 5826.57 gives 33.7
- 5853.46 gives 32.5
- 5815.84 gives 33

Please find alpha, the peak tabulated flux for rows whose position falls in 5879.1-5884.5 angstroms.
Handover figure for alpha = 31.7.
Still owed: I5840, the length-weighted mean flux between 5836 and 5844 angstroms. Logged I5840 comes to 34.8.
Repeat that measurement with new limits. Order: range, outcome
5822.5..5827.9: 33.8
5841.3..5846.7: 34.8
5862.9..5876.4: 31.8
